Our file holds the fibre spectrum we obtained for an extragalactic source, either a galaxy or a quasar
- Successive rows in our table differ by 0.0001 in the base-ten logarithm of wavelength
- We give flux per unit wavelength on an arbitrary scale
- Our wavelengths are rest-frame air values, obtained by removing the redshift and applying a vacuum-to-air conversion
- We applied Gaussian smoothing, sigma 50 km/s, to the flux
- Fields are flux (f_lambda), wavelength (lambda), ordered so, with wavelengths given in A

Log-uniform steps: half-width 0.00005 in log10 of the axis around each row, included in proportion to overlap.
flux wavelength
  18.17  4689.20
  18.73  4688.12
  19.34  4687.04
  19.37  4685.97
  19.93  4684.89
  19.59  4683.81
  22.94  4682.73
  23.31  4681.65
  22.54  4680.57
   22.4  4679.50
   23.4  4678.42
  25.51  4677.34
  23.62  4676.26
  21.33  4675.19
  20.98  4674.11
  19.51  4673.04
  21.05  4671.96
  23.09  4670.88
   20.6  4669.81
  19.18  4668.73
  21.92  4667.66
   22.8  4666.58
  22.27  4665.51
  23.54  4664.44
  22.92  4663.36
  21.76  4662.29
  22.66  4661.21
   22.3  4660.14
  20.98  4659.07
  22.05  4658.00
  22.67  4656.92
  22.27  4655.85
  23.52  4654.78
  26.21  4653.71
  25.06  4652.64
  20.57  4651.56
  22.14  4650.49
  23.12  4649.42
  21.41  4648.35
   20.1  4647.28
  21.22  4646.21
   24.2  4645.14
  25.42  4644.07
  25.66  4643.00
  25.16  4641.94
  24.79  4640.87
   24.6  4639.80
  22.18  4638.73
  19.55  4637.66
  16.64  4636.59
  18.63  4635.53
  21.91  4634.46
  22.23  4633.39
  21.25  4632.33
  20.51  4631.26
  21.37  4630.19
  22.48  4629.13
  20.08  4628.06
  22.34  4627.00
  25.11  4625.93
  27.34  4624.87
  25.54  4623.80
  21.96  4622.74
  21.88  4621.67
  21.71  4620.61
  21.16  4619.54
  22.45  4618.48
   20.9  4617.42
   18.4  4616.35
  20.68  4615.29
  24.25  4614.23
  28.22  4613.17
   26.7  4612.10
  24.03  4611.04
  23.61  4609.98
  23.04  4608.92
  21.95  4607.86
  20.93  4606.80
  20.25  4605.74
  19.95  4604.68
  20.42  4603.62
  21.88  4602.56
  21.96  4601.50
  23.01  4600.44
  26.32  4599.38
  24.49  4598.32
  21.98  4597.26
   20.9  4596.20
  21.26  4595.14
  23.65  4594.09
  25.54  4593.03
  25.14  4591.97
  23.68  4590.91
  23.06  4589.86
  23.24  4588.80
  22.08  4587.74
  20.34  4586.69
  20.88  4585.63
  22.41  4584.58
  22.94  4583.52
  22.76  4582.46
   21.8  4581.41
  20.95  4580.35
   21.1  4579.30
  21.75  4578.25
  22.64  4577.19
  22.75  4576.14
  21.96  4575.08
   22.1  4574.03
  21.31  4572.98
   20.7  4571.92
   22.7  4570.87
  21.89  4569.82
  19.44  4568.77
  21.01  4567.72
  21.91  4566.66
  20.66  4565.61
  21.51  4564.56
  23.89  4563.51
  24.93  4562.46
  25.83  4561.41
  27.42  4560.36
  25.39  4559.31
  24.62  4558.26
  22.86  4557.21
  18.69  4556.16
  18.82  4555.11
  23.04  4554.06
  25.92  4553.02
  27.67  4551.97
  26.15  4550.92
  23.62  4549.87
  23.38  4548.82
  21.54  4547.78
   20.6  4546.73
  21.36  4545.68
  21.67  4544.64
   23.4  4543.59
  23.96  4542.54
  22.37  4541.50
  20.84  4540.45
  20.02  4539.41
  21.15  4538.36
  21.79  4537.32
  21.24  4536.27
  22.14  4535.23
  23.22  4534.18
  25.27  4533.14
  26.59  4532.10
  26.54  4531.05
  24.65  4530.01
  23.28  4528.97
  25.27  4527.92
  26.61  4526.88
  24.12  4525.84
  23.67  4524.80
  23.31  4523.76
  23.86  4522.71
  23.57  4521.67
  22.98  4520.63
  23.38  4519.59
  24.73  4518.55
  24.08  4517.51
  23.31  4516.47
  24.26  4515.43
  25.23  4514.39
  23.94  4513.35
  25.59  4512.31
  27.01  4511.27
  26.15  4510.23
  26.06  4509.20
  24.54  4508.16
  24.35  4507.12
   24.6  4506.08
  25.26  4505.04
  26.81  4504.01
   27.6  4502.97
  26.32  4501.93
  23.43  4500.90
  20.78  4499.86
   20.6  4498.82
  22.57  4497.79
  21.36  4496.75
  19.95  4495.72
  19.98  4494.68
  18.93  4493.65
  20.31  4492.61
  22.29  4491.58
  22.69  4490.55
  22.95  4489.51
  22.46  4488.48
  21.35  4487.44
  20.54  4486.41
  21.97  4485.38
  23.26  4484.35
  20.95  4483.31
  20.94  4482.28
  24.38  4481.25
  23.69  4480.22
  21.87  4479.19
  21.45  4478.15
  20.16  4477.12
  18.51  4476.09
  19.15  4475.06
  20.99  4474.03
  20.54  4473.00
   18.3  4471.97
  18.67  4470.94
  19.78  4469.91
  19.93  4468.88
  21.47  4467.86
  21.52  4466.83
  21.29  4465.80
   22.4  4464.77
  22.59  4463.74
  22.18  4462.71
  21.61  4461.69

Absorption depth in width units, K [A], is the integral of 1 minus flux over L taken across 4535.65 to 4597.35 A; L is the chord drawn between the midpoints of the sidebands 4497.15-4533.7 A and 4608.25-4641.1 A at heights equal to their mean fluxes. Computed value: 2.72 A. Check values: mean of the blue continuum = 24.6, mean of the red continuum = 22.4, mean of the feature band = 22.5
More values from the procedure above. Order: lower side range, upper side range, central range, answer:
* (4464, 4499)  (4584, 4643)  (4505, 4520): -2.4 A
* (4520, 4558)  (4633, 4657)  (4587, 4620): 0.1 A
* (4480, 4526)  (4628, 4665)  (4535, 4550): 0.8 A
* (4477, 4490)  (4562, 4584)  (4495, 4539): -4.1 A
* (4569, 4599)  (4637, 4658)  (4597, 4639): 0.9 A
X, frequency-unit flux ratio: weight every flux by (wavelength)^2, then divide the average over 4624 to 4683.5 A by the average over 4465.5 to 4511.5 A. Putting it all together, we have 1.09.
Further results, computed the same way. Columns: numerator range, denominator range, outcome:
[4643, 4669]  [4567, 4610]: 1.05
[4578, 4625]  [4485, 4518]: 1.01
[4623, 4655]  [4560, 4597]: 1.04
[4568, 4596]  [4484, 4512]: 1.00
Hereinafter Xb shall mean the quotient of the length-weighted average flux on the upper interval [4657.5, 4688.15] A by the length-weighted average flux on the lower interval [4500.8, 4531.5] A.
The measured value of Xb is 0.9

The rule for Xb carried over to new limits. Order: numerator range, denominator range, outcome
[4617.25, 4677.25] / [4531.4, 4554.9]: 0.97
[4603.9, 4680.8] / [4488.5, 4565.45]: 0.95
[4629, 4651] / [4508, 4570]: 0.94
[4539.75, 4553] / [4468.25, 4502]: 1.09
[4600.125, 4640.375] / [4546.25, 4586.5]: 0.98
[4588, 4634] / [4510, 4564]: 0.96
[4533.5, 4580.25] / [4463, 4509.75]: 1.02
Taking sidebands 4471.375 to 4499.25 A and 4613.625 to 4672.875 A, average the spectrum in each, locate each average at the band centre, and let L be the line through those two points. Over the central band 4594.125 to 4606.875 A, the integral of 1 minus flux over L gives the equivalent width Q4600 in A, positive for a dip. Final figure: 0.0 A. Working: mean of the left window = 21.2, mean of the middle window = 22.1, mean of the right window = 22.3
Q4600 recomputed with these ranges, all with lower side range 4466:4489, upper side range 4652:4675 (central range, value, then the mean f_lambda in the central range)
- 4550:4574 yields -1.6 A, 23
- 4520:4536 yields -2.2 A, 24.3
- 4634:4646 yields -0.3 A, 22.6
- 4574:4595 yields -0.8 A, 22.5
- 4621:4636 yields -0.2 A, 22.3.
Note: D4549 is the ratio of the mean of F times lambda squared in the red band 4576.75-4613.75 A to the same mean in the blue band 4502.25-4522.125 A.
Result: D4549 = 0.9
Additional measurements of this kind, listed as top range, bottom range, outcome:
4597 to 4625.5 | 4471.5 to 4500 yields 1.14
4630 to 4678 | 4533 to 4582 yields 1.03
